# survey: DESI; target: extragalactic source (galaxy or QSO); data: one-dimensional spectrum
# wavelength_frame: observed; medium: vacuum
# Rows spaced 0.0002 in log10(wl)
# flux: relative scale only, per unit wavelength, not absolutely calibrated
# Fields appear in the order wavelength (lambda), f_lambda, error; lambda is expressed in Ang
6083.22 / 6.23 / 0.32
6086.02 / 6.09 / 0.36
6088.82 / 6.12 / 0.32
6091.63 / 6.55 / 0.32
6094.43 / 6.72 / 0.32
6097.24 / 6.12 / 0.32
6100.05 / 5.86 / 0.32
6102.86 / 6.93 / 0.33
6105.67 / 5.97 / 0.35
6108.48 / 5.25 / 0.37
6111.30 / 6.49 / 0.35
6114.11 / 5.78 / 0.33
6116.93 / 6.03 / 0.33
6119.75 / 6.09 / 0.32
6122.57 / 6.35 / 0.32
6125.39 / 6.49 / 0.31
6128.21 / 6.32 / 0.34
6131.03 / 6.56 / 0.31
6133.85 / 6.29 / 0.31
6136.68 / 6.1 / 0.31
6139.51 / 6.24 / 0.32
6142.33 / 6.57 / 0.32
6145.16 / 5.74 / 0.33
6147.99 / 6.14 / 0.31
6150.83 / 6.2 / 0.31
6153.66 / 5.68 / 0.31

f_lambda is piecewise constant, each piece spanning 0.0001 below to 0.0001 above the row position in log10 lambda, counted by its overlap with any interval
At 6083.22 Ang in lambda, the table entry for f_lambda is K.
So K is 6.23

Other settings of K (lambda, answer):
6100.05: 5.86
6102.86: 6.93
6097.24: 6.12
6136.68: 6.1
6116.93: 6.03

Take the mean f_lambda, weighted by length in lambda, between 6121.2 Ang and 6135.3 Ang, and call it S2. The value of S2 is 6.4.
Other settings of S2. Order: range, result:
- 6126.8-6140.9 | 6.3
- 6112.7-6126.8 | 6.15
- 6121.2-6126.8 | 6.42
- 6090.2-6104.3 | 6.43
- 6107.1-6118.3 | 5.89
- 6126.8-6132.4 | 6.44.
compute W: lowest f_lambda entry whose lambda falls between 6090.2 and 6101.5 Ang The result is 5.86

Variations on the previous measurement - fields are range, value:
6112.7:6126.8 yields 5.78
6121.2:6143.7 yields 6.1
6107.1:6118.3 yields 5.25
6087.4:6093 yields 6.12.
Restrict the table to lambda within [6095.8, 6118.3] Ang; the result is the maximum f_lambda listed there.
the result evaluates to 6.93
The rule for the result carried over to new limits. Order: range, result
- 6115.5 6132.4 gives 6.56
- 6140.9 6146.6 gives 6.57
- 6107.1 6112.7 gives 6.49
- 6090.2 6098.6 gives 6.72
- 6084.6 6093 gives 6.55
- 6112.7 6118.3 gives 6.03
